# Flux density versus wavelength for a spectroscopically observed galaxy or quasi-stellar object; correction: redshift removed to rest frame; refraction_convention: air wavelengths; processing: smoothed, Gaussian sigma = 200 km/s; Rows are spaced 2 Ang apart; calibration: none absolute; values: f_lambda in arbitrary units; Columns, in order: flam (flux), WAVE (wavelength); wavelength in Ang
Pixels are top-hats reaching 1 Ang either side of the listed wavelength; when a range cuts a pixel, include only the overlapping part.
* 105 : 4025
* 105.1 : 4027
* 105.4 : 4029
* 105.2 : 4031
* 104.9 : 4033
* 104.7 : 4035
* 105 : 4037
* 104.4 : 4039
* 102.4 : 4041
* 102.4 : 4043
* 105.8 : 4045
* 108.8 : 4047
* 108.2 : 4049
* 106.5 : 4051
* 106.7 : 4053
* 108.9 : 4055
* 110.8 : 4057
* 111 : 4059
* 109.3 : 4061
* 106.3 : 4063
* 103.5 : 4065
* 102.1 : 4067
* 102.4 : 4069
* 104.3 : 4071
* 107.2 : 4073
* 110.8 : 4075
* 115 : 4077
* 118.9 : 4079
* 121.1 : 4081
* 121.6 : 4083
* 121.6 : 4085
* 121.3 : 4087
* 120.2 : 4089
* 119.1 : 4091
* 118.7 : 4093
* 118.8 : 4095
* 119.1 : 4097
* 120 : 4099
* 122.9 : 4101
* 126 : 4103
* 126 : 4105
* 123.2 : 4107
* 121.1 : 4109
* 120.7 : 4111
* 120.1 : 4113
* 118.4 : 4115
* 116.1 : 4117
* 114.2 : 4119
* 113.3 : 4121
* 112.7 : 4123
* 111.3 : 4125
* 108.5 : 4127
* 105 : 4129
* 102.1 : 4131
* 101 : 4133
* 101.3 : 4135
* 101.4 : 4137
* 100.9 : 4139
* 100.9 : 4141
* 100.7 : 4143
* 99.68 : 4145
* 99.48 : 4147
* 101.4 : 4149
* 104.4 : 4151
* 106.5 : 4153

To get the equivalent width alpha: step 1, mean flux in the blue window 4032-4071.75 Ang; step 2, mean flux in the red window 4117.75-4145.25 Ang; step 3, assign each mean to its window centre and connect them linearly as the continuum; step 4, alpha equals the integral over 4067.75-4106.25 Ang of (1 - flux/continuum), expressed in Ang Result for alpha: -4.3 Ang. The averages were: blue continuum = 106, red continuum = 105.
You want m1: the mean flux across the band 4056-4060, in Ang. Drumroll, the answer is 111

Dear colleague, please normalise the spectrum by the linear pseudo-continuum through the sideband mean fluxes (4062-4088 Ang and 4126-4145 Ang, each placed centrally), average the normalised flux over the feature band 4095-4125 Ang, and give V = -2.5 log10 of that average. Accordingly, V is -0.12 mag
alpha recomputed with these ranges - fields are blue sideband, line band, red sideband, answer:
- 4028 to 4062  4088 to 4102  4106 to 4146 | -1.5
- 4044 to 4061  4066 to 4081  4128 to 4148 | -0.4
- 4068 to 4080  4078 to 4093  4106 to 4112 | -0.9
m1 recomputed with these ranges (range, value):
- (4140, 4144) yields 101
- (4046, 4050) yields 108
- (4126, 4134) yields 104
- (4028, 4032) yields 105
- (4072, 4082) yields 115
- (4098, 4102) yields 121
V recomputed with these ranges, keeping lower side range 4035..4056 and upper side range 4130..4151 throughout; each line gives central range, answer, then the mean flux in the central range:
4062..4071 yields 0.01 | 104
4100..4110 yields -0.20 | 124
